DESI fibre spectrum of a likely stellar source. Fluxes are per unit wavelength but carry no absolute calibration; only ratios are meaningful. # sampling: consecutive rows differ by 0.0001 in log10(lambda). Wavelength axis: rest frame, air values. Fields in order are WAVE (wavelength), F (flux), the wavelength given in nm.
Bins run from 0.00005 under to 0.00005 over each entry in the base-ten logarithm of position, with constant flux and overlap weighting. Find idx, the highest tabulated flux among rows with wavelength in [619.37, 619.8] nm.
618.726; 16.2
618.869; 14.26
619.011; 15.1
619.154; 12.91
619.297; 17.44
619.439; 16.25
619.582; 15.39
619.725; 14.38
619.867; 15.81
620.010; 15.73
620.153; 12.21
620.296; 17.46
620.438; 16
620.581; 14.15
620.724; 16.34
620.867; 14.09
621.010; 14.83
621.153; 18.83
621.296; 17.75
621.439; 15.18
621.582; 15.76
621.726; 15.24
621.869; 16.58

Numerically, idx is 16.25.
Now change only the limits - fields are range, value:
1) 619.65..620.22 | 15.81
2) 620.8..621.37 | 18.83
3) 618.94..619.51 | 17.44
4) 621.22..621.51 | 17.75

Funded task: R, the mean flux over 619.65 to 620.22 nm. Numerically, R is 14.6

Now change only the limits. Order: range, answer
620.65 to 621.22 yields 16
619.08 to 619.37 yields 15.2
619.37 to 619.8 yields 15.3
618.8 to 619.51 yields 15.2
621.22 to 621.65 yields 16.3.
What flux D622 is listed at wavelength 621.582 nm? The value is 15.76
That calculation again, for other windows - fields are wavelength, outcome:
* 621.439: 15.18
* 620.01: 15.73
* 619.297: 17.44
